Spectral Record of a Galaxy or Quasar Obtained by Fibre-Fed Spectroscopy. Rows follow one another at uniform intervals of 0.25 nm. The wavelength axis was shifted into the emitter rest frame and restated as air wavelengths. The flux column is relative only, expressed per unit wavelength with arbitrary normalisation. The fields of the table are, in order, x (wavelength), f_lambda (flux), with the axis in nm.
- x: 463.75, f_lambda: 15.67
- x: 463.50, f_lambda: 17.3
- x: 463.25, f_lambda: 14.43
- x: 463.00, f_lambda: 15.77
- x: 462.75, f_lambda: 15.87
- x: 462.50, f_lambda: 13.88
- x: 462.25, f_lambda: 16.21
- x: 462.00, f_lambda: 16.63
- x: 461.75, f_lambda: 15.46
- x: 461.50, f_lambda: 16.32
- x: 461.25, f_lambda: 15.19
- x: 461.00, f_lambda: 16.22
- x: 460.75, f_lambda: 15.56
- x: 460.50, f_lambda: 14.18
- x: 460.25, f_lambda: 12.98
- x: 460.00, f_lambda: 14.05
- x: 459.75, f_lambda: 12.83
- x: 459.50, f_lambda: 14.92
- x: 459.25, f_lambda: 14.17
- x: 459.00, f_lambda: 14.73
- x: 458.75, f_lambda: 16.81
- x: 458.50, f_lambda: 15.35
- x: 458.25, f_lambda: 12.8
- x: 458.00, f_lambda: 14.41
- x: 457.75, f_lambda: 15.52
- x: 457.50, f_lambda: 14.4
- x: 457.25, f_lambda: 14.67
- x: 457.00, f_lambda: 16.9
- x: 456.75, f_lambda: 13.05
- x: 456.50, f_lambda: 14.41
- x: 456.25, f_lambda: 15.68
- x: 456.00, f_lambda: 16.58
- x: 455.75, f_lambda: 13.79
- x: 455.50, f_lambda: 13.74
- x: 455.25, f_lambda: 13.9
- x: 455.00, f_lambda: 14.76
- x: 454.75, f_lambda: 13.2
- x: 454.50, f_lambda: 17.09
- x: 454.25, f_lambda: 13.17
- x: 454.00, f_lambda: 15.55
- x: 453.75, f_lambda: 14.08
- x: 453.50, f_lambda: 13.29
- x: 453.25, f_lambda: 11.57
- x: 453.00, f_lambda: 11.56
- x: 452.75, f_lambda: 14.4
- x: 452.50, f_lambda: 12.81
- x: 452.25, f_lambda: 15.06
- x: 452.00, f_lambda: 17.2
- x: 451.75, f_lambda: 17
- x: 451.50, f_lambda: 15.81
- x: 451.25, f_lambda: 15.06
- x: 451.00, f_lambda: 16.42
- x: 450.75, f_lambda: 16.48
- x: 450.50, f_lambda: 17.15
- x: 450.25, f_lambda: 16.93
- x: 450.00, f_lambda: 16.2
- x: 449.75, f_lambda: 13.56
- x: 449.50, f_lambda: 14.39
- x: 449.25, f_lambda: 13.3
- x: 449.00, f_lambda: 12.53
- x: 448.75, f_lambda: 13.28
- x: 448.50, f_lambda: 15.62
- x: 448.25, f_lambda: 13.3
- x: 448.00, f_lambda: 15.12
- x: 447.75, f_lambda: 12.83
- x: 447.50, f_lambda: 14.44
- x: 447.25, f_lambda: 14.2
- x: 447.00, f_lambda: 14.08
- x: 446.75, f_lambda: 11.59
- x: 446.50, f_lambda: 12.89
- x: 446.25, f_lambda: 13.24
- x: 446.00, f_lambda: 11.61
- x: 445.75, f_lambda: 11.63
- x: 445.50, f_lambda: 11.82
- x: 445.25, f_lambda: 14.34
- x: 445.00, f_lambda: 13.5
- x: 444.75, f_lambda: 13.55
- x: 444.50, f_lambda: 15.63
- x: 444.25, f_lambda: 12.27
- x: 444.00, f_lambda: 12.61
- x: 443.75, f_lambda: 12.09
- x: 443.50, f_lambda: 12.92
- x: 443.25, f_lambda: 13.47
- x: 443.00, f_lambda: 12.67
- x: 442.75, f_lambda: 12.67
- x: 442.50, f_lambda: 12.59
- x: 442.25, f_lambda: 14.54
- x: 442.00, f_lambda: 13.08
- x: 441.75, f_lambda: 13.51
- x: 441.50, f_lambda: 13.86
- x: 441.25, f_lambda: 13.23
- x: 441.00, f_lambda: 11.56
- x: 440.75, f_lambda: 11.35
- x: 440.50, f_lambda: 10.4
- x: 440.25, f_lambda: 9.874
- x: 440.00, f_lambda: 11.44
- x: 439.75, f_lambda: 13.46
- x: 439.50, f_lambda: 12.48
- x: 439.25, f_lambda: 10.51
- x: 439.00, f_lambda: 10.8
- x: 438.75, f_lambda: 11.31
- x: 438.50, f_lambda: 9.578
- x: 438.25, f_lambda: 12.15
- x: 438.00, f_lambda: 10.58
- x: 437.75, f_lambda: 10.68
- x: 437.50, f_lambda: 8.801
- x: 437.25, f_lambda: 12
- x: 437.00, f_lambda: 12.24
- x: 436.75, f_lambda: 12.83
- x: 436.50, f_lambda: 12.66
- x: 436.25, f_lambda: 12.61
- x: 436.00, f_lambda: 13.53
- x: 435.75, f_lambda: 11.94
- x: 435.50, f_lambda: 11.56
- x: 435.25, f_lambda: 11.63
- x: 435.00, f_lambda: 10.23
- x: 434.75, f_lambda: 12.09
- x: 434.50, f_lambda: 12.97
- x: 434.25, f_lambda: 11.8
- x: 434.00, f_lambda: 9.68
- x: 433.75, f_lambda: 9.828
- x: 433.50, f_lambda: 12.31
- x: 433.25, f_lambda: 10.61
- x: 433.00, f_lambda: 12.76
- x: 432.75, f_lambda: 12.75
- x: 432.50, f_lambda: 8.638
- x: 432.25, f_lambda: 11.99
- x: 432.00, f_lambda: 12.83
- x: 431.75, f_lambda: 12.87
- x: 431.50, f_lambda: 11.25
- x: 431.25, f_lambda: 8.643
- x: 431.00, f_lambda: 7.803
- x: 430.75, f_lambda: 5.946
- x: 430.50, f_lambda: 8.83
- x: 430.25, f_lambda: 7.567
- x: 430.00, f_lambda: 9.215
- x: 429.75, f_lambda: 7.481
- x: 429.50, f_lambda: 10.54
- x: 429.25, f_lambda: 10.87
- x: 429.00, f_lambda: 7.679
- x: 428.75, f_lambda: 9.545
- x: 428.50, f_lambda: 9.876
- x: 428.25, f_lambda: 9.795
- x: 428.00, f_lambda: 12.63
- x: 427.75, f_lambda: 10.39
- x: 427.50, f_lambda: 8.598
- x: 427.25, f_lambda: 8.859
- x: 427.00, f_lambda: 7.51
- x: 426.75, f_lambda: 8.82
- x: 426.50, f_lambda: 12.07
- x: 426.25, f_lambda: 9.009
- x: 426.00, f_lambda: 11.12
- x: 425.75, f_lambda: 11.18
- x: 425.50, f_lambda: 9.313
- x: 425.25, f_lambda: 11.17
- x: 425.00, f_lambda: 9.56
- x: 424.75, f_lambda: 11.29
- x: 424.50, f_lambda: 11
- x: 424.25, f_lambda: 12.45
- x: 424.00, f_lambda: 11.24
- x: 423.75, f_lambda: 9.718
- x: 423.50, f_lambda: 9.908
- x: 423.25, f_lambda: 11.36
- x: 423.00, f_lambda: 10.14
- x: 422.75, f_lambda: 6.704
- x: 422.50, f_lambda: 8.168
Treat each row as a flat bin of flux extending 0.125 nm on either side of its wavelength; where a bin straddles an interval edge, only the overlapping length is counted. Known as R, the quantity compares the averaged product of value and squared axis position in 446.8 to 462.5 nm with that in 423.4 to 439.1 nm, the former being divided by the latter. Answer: 1.5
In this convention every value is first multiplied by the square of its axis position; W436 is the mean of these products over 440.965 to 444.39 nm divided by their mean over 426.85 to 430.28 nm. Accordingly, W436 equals 1.5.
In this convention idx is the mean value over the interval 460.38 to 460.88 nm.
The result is 14.9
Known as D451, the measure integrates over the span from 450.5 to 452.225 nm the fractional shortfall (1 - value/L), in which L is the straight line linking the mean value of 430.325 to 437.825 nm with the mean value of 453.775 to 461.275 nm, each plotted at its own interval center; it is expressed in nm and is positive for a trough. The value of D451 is -0.32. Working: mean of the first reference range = 11.1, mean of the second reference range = 14.7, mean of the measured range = 16.3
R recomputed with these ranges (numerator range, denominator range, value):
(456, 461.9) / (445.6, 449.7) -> 1.17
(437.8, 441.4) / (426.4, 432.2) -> 1.24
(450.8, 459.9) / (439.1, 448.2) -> 1.20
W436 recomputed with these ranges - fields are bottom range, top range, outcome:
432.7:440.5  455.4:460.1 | 1.40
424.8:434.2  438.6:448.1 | 1.35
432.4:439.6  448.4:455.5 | 1.38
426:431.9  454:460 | 1.76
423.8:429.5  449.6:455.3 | 1.64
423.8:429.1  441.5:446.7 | 1.39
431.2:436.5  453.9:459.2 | 1.41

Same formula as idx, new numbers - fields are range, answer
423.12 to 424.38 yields 10.9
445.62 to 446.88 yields 12.2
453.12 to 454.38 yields 13.5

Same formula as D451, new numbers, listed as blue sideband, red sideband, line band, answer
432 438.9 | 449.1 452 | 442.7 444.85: 0.11 nm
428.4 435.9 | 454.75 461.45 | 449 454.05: -0.46 nm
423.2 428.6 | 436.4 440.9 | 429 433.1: 0.30 nm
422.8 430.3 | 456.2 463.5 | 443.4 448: -0.10 nm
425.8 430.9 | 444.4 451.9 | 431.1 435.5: -0.32 nm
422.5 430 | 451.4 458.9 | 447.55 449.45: -0.03 nm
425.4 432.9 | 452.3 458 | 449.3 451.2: -0.32 nm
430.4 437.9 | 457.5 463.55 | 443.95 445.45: -0.11 nm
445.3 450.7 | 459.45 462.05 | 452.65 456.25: 0.07 nm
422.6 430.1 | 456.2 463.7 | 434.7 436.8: -0.13 nm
